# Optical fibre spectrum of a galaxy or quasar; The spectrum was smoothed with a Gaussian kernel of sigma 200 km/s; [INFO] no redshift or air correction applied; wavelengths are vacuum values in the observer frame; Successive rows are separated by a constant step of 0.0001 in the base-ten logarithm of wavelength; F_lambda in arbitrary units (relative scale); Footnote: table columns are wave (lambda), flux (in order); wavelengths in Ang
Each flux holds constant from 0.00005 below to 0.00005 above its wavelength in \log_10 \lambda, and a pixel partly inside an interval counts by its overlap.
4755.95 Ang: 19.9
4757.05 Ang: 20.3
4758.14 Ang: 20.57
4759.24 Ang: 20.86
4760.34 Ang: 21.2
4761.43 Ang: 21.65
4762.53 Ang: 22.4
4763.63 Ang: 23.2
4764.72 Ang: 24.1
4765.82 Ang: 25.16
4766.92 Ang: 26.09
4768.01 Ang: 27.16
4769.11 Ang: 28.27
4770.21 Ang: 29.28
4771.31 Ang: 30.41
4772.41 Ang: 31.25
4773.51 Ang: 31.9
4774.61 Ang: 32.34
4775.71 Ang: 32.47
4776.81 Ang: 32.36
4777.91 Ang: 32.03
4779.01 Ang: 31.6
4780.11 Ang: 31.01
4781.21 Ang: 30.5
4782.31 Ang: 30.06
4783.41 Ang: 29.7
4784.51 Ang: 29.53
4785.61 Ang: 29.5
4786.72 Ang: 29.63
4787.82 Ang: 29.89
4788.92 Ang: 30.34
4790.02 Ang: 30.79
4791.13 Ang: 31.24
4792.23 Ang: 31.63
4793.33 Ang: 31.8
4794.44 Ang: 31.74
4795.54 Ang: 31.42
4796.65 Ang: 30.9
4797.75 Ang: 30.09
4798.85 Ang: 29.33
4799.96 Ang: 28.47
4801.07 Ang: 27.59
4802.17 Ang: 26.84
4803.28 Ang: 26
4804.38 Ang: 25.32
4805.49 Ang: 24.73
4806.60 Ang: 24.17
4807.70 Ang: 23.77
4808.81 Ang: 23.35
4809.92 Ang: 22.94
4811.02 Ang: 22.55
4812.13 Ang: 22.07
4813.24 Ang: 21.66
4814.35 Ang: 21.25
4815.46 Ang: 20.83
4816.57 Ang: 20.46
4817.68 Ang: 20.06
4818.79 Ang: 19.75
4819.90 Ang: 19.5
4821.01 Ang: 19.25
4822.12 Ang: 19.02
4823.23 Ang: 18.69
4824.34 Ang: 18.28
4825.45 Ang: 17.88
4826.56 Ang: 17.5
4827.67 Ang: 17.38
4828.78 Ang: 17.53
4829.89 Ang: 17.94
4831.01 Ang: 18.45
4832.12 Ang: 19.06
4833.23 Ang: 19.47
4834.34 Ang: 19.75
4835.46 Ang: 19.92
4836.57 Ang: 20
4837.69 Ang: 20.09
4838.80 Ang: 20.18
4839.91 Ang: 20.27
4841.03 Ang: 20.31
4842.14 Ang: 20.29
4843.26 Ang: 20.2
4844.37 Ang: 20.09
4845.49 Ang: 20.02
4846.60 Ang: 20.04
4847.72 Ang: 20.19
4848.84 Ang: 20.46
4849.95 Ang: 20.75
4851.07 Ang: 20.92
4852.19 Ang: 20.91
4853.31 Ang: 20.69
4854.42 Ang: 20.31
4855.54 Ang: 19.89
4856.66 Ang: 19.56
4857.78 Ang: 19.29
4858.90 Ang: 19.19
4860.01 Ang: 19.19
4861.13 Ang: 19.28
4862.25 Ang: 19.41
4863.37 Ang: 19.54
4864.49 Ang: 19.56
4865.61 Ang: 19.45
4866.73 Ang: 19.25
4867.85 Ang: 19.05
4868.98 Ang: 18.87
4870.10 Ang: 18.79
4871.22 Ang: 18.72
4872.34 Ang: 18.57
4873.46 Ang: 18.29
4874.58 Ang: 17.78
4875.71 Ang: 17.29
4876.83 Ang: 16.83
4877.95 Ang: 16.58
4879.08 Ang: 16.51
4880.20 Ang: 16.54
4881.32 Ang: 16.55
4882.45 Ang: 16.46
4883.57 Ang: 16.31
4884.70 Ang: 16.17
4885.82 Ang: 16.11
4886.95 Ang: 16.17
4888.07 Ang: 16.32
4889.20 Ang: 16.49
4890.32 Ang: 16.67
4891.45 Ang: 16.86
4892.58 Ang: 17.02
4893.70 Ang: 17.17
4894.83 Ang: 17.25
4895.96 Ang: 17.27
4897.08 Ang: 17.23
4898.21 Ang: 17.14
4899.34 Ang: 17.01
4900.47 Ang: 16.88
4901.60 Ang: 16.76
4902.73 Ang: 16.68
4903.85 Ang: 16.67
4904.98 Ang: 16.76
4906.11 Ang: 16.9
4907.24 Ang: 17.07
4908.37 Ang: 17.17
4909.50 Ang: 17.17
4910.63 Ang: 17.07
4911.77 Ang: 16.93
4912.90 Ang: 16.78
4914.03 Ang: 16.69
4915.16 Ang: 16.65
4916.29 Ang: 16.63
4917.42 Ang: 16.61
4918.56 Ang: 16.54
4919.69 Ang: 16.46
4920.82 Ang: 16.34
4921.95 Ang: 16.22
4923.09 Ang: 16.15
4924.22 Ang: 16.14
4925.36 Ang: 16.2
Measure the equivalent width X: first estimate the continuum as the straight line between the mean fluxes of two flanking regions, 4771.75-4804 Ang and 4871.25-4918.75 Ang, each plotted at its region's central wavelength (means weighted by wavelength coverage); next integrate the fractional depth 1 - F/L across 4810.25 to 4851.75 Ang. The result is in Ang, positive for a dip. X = 8.4 Ang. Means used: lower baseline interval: 30.4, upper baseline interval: 16.9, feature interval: 19.8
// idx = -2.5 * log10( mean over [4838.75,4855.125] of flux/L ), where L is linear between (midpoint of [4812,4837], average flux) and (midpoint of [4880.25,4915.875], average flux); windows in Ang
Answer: -0.10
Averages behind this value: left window 19.3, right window 16.8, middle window 20.4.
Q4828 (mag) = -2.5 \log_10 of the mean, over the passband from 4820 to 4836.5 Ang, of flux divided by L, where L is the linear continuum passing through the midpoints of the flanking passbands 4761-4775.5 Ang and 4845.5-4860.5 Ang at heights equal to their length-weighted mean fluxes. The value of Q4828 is 0.19 mag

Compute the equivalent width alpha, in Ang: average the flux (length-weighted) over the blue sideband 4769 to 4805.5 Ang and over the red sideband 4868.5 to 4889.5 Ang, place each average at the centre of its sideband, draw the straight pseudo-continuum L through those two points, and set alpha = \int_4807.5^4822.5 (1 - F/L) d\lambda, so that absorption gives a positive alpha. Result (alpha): 2.9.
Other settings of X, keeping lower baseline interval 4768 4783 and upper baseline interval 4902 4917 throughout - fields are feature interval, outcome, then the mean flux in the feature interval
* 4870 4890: 3.0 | 17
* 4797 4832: 6.4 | 22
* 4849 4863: 1.6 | 20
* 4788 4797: -0.6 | 31.2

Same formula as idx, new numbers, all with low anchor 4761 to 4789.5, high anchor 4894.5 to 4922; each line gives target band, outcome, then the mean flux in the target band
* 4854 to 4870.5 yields 0.09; 19.4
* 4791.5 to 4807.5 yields -0.07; 28.5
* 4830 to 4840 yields 0.20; 19.6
